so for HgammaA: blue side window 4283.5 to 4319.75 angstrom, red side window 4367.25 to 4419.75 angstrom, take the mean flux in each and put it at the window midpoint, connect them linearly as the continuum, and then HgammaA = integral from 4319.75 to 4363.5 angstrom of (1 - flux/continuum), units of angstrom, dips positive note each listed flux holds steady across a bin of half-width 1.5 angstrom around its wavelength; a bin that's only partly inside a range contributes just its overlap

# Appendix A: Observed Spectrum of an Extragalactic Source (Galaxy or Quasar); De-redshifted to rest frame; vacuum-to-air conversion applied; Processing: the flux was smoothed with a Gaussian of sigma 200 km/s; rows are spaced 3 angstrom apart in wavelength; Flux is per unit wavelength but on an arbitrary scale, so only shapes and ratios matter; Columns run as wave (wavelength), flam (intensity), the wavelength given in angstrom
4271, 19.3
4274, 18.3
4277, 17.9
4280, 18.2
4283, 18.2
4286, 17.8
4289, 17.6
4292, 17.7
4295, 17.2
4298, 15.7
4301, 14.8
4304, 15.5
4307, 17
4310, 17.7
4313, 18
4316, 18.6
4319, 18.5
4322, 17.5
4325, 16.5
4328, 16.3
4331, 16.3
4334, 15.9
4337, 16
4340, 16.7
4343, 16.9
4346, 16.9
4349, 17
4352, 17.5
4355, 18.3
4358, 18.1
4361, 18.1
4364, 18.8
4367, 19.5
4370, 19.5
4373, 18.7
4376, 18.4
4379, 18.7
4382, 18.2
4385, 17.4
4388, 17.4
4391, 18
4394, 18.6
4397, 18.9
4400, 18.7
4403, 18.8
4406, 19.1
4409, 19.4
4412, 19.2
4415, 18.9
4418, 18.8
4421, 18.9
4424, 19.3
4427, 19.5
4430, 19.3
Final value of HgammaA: 1.9 angstrom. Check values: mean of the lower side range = 17.2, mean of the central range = 17.1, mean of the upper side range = 18.7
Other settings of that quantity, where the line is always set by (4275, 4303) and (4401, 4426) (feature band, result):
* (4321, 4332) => 0.71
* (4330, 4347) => 1.43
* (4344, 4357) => 0.50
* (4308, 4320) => -0.37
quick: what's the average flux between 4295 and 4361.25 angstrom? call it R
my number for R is 17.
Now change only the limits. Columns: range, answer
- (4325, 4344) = 16.3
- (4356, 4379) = 18.7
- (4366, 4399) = 18.5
